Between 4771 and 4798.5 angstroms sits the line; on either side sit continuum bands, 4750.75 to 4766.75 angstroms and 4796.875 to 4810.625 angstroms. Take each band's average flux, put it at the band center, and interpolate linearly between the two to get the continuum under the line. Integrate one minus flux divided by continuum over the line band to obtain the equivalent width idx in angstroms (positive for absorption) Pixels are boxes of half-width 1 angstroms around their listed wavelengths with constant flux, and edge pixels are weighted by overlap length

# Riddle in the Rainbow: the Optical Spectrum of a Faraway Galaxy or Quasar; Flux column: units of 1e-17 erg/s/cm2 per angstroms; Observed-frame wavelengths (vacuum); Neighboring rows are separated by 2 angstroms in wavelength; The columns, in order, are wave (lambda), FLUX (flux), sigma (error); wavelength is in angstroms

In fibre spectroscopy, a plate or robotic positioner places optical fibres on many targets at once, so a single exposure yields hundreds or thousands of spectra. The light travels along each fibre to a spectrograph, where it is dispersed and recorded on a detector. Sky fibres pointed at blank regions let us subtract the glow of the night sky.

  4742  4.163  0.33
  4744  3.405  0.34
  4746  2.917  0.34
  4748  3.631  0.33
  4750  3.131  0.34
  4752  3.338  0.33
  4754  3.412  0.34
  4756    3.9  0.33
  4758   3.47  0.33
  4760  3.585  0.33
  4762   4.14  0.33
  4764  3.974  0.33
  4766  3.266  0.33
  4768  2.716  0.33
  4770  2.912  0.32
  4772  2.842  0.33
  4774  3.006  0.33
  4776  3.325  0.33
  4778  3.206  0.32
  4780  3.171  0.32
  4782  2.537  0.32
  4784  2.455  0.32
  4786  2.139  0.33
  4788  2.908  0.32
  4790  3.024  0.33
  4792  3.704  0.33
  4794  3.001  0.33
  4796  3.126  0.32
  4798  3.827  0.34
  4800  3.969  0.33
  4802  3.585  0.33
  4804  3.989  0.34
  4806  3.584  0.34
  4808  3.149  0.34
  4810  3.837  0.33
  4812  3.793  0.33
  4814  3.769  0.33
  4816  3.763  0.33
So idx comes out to 5.0 angstroms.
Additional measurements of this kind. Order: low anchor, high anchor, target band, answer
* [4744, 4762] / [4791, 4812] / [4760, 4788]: 3.6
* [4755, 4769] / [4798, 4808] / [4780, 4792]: 3.0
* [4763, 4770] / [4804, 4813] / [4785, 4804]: 1.2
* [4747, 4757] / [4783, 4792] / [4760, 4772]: -0.6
